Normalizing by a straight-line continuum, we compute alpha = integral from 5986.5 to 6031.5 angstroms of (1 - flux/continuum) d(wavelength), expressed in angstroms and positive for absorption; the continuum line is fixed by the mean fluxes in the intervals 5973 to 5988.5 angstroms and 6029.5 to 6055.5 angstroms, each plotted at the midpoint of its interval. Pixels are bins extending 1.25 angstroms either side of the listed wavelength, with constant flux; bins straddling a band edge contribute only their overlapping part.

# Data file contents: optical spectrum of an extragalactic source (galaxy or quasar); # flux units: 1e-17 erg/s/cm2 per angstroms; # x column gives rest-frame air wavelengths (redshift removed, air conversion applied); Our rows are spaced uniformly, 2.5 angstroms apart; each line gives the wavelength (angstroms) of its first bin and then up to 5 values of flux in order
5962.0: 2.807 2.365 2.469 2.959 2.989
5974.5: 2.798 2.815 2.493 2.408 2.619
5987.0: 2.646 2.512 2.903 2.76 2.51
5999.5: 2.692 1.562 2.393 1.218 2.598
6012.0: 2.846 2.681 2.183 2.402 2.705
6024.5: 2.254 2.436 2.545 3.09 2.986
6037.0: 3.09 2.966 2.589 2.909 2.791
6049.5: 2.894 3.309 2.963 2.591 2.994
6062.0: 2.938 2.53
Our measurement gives 5.3 angstroms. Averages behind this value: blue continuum 2.63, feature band 2.44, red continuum 2.94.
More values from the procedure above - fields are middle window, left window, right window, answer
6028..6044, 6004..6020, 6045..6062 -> -1.2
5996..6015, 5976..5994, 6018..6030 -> 1.8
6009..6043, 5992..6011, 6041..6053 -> -0.7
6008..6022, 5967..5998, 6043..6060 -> 1.3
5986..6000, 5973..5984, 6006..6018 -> -0.9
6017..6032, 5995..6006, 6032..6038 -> 1.7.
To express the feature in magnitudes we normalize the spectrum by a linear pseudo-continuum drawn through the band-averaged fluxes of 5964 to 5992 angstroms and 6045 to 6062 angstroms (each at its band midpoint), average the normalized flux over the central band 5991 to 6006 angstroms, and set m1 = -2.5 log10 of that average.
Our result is 0.122 mag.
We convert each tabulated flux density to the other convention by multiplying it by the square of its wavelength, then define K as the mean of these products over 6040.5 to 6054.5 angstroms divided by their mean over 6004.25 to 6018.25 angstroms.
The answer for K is 1.3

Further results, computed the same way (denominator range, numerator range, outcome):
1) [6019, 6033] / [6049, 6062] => 1.16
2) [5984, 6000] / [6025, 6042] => 1.07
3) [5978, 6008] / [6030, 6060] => 1.23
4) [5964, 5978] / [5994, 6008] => 0.80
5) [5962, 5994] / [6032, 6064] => 1.12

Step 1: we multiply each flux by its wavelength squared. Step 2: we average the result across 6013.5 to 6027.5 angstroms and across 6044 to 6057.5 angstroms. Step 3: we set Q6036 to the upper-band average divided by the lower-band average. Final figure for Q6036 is 1.21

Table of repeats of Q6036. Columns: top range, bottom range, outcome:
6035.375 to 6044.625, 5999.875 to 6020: 1.30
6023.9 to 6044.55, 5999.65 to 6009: 1.47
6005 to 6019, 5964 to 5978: 0.85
